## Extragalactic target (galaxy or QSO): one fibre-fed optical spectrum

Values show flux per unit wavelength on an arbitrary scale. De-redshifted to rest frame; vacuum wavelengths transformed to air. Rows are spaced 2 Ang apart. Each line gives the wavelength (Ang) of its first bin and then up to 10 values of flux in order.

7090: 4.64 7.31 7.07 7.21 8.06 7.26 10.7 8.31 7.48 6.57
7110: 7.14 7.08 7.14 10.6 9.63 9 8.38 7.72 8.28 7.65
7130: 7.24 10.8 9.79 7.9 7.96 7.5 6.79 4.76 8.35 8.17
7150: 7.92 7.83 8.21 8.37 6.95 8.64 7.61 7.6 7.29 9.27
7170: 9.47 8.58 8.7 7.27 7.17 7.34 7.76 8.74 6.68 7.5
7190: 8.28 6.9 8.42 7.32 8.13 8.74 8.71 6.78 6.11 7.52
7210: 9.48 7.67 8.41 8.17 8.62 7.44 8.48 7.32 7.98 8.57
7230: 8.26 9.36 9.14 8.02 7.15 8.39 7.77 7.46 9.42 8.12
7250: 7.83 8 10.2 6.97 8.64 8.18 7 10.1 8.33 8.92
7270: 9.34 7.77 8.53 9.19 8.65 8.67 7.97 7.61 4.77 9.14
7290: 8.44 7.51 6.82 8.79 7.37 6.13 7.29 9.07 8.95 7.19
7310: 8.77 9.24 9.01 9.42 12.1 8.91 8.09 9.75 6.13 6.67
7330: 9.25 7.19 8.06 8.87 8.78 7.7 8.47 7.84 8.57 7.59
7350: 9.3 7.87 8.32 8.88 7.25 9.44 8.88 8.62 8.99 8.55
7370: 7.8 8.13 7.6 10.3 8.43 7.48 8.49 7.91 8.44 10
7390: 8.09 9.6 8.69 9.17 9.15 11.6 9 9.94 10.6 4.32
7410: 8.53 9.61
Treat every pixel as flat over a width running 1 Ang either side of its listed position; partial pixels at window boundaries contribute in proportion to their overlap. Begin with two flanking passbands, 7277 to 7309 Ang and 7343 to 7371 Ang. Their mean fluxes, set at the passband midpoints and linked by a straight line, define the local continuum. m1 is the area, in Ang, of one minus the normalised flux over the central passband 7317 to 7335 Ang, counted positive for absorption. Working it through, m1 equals -0.8 Ang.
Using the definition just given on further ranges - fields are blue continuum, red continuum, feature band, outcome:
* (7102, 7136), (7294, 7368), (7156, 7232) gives 3.7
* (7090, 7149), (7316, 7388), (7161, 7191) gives 0.4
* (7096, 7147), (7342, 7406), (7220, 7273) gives 0.5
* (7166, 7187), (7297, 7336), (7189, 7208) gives 1.0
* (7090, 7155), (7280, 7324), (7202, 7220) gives 0.5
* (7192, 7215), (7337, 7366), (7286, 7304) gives 1.3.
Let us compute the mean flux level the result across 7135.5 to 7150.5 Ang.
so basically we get 7.39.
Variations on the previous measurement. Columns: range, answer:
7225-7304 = 8.16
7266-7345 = 8.27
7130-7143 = 8.36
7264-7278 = 8.78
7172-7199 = 7.74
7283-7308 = 7.64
